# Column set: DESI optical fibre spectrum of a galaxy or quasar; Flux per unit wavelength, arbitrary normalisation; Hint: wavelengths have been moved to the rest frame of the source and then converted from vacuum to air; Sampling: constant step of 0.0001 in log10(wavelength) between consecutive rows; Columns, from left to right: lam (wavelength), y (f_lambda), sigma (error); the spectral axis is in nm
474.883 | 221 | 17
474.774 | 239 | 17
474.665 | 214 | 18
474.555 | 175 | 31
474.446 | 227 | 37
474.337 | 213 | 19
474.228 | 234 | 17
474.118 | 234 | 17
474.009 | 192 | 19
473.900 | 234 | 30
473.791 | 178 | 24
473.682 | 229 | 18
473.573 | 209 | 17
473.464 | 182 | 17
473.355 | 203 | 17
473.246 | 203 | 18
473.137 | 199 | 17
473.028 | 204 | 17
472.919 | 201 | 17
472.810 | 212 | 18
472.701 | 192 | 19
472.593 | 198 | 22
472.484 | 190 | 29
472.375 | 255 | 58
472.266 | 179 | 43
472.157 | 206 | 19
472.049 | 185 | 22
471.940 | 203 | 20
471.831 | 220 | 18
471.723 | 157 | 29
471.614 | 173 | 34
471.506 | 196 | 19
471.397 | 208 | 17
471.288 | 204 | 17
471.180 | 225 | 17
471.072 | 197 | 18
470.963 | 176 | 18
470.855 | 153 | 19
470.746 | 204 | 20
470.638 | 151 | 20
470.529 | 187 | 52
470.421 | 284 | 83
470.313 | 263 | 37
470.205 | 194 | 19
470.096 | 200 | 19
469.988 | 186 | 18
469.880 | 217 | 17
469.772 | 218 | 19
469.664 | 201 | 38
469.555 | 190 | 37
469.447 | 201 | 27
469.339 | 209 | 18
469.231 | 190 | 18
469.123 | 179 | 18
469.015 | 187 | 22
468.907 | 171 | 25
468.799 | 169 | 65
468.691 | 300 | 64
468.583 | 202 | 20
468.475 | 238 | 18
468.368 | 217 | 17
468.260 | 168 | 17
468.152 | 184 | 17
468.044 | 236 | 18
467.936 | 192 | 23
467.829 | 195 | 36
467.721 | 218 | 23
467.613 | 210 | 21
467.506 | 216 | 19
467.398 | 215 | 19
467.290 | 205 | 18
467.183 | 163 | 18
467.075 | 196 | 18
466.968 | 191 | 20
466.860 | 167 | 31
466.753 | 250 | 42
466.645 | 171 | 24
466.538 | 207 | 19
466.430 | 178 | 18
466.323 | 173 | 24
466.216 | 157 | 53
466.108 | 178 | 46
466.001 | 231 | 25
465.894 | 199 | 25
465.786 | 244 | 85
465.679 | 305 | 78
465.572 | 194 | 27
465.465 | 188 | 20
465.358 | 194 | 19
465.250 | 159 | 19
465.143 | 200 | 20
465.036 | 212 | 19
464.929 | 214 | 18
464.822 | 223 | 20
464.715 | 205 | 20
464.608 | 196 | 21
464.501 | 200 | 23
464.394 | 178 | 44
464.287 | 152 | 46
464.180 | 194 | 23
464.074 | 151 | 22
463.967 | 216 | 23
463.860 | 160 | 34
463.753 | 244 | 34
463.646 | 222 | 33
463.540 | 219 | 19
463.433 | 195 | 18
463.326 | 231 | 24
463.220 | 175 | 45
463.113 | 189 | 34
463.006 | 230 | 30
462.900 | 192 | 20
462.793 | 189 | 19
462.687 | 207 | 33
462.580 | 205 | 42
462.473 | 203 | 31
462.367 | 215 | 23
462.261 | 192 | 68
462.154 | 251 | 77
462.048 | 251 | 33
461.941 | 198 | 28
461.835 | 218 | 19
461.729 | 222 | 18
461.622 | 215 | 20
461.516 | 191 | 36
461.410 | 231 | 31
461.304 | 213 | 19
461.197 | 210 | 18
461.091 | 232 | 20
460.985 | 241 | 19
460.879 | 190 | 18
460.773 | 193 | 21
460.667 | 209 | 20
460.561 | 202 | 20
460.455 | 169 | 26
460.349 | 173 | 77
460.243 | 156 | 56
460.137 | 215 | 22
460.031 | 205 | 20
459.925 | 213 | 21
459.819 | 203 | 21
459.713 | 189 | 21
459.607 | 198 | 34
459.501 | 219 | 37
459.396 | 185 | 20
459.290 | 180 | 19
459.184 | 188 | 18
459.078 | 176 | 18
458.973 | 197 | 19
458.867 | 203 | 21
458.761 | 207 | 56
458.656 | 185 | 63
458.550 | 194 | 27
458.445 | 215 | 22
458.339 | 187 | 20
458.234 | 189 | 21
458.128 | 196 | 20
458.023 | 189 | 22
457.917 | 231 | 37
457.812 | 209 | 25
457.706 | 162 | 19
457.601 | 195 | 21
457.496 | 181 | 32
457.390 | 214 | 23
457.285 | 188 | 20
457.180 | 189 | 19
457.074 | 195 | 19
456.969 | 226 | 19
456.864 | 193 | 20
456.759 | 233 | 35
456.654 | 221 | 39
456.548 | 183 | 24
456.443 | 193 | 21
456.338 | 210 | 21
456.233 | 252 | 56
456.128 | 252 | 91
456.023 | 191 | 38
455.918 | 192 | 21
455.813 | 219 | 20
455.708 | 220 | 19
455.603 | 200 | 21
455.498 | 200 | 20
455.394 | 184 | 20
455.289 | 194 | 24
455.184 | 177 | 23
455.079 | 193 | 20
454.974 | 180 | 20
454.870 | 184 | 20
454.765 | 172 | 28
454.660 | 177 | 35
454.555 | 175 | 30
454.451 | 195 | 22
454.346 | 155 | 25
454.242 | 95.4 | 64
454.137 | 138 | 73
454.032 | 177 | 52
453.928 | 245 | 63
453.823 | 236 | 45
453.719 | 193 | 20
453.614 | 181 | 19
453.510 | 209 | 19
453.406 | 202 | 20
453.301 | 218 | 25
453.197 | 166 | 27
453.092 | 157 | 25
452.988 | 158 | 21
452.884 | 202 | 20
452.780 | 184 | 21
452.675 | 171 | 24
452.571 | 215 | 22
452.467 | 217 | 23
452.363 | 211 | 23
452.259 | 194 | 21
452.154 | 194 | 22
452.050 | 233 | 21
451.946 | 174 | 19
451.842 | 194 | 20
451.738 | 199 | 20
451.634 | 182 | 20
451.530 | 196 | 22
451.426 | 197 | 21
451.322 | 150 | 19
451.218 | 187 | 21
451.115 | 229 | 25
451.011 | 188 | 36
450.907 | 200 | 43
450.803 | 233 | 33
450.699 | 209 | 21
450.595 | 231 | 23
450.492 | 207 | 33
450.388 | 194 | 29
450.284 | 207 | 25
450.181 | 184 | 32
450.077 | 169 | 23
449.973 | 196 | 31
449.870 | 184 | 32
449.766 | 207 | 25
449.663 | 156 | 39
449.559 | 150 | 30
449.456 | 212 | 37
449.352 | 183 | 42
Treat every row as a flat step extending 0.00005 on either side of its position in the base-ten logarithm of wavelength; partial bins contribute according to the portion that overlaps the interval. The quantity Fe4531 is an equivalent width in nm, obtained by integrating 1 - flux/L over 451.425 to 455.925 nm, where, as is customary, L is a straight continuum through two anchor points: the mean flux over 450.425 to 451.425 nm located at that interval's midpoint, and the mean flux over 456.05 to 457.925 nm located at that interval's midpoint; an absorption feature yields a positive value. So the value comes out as 0.33 nm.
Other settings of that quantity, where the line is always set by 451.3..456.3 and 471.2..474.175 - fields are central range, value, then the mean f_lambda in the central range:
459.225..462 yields -0.10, 203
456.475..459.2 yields -0.05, 198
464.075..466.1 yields -0.05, 203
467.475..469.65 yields -0.04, 203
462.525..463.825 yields -0.07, 207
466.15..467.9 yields 0.04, 194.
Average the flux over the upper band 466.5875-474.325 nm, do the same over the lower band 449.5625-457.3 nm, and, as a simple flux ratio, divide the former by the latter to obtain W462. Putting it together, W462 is 1.04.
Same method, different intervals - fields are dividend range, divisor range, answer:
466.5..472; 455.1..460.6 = 1.01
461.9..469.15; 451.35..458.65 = 1.04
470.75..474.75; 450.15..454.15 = 1.02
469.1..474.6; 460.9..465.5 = 0.99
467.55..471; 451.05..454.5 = 1.07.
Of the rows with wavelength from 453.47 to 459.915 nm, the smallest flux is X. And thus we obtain 95.4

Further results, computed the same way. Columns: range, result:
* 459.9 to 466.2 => 151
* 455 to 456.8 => 177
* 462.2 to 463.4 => 175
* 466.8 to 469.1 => 163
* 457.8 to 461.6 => 156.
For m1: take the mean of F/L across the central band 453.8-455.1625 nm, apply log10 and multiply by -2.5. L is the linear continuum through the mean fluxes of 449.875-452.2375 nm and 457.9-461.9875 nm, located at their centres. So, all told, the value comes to 0.12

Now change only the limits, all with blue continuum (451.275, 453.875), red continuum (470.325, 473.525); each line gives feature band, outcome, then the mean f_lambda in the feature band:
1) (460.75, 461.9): -0.10 mag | 215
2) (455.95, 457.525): -0.07 mag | 208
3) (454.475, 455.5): 0.06 mag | 183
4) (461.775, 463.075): -0.09 mag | 212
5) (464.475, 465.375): -0.02 mag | 200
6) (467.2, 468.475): -0.04 mag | 205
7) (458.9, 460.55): 0.02 mag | 191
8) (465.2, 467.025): -0.01 mag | 199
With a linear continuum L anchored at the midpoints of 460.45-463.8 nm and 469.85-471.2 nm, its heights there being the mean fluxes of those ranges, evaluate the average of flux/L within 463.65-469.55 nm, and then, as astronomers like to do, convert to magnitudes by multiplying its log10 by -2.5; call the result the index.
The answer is 0.03 mag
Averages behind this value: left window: 211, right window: 202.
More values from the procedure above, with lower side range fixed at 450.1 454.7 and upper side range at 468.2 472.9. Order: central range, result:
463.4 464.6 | 0.02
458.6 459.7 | 0.01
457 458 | -0.01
